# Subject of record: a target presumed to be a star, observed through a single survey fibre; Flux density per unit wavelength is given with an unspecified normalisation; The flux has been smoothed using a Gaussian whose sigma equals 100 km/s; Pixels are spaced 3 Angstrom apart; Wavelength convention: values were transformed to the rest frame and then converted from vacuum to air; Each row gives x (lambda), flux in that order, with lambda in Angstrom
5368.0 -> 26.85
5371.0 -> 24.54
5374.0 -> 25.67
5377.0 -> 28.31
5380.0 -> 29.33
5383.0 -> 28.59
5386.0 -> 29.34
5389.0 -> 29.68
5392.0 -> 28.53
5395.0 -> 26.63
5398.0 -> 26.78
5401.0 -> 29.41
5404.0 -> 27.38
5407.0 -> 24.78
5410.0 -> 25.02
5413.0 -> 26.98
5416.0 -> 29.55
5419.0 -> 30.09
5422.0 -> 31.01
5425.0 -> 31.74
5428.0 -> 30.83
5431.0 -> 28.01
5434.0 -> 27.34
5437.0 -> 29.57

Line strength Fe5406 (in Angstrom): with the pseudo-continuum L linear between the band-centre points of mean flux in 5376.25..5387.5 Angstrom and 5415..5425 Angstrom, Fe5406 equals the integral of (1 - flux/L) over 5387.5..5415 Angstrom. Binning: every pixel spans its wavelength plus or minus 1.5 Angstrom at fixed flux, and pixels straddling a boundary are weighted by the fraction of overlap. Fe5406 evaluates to 2.2 Angstrom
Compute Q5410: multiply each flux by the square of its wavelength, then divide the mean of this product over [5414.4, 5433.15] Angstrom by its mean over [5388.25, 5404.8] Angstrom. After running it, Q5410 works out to 1.08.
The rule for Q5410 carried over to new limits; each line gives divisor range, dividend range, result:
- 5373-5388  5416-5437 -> 1.07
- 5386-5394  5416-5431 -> 1.06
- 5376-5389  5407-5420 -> 0.96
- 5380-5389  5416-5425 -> 1.06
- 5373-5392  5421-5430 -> 1.10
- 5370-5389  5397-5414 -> 0.97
